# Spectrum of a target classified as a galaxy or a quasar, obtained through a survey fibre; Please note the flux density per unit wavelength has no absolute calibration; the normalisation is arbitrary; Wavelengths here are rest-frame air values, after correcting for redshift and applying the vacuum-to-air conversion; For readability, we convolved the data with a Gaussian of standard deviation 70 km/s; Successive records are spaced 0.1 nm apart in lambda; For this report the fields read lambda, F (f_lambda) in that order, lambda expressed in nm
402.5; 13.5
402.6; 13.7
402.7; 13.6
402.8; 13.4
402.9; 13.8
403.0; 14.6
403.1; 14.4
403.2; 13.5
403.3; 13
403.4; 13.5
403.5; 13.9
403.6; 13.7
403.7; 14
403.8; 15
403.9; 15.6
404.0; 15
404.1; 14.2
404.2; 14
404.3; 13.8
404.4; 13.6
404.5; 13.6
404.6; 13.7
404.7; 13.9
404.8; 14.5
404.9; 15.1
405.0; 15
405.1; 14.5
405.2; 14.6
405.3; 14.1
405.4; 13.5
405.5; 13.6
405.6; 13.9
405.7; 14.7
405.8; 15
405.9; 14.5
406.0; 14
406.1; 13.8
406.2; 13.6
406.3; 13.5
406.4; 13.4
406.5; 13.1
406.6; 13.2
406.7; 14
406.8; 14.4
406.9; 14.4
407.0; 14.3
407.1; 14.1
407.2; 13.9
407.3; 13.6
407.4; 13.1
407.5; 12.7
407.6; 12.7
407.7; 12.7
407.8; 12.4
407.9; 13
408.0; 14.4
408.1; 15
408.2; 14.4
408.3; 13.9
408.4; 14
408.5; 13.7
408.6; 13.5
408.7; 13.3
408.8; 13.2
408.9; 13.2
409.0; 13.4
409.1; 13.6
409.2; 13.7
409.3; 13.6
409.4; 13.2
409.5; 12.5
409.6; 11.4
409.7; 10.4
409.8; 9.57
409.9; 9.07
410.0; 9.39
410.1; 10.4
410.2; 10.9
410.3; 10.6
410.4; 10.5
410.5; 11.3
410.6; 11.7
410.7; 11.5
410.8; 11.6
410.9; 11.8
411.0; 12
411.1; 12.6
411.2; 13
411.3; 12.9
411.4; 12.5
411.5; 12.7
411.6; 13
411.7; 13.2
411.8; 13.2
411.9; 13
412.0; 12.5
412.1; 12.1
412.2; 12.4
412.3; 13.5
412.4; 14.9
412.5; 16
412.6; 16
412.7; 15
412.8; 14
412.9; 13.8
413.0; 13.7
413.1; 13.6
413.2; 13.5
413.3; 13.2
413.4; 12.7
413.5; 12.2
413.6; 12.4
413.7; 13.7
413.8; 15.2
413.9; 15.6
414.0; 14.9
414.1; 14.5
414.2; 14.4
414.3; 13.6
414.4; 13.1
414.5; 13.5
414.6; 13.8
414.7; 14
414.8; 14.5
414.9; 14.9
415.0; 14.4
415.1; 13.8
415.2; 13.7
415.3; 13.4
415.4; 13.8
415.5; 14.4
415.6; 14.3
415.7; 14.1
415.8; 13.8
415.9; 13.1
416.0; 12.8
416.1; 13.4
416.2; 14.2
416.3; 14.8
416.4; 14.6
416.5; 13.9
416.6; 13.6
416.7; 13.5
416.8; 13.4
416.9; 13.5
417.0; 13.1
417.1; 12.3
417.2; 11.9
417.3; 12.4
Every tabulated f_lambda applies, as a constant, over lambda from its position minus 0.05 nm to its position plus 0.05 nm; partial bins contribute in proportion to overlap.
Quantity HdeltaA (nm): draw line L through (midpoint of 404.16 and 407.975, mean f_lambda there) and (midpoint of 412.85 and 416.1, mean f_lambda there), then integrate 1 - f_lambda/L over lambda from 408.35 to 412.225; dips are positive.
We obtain 0.45 nm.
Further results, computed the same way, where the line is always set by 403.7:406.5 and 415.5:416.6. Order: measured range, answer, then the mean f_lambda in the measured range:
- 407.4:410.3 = 0.310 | 12.6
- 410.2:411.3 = 0.185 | 11.7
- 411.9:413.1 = 0.006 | 13.9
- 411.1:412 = 0.072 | 12.9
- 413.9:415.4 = -0.015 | 14.1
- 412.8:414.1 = 0.021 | 13.8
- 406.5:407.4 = 0.016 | 13.9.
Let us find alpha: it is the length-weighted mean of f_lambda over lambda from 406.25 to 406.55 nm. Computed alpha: 13.3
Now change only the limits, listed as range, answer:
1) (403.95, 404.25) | 14.4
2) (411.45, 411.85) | 13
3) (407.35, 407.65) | 12.8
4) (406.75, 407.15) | 14.3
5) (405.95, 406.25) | 13.8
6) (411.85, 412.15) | 12.5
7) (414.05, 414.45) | 13.9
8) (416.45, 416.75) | 13.7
